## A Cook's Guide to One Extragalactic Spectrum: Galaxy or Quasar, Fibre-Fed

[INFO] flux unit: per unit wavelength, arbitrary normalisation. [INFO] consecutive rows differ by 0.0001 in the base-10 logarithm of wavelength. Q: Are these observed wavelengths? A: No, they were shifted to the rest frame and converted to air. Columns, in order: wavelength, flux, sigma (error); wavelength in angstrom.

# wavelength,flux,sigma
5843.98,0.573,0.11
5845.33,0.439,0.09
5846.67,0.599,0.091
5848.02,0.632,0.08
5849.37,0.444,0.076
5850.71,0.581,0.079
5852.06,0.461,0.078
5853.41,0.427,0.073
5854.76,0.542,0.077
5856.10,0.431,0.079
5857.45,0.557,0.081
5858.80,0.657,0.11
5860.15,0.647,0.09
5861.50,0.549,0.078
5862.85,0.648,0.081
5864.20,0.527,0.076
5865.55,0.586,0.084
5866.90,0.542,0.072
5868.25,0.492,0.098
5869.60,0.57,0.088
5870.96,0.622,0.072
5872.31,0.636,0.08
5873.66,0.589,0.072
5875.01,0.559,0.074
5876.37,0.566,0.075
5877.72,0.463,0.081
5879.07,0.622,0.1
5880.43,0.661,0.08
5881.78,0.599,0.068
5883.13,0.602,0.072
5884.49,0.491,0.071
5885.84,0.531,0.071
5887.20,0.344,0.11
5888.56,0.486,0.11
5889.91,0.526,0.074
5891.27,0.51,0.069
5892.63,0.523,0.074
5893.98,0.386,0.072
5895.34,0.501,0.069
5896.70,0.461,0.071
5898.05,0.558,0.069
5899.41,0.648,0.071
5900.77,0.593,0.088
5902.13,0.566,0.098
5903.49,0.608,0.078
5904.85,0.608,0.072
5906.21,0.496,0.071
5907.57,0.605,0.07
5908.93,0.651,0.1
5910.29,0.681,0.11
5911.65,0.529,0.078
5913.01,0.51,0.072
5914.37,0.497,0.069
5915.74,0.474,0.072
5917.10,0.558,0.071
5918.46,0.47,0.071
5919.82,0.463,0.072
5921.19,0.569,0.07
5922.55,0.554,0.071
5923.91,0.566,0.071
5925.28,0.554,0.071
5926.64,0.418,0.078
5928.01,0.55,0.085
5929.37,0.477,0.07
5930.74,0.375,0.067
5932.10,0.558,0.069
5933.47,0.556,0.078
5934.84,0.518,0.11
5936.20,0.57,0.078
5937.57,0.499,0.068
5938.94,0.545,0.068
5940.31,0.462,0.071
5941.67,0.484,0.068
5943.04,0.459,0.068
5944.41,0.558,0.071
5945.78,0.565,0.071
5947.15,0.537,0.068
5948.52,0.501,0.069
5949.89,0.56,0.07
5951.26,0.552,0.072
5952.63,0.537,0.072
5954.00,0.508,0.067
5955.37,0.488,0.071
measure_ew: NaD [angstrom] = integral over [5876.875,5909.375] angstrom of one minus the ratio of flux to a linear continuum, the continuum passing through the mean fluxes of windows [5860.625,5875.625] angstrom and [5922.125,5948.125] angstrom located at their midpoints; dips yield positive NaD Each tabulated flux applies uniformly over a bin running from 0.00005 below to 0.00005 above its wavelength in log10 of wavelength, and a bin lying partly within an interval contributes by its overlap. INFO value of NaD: 0.60 angstrom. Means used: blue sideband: 0.576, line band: 0.543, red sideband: 0.515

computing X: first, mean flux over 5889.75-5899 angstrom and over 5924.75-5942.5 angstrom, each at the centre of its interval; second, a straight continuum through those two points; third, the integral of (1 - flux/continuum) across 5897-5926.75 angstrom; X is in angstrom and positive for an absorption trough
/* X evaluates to -3.2 angstrom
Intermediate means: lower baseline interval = 0.498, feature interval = 0.555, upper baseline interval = 0.504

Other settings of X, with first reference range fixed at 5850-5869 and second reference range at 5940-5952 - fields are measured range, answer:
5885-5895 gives 1.2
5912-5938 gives 0.7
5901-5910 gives -1.0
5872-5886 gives -0.9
